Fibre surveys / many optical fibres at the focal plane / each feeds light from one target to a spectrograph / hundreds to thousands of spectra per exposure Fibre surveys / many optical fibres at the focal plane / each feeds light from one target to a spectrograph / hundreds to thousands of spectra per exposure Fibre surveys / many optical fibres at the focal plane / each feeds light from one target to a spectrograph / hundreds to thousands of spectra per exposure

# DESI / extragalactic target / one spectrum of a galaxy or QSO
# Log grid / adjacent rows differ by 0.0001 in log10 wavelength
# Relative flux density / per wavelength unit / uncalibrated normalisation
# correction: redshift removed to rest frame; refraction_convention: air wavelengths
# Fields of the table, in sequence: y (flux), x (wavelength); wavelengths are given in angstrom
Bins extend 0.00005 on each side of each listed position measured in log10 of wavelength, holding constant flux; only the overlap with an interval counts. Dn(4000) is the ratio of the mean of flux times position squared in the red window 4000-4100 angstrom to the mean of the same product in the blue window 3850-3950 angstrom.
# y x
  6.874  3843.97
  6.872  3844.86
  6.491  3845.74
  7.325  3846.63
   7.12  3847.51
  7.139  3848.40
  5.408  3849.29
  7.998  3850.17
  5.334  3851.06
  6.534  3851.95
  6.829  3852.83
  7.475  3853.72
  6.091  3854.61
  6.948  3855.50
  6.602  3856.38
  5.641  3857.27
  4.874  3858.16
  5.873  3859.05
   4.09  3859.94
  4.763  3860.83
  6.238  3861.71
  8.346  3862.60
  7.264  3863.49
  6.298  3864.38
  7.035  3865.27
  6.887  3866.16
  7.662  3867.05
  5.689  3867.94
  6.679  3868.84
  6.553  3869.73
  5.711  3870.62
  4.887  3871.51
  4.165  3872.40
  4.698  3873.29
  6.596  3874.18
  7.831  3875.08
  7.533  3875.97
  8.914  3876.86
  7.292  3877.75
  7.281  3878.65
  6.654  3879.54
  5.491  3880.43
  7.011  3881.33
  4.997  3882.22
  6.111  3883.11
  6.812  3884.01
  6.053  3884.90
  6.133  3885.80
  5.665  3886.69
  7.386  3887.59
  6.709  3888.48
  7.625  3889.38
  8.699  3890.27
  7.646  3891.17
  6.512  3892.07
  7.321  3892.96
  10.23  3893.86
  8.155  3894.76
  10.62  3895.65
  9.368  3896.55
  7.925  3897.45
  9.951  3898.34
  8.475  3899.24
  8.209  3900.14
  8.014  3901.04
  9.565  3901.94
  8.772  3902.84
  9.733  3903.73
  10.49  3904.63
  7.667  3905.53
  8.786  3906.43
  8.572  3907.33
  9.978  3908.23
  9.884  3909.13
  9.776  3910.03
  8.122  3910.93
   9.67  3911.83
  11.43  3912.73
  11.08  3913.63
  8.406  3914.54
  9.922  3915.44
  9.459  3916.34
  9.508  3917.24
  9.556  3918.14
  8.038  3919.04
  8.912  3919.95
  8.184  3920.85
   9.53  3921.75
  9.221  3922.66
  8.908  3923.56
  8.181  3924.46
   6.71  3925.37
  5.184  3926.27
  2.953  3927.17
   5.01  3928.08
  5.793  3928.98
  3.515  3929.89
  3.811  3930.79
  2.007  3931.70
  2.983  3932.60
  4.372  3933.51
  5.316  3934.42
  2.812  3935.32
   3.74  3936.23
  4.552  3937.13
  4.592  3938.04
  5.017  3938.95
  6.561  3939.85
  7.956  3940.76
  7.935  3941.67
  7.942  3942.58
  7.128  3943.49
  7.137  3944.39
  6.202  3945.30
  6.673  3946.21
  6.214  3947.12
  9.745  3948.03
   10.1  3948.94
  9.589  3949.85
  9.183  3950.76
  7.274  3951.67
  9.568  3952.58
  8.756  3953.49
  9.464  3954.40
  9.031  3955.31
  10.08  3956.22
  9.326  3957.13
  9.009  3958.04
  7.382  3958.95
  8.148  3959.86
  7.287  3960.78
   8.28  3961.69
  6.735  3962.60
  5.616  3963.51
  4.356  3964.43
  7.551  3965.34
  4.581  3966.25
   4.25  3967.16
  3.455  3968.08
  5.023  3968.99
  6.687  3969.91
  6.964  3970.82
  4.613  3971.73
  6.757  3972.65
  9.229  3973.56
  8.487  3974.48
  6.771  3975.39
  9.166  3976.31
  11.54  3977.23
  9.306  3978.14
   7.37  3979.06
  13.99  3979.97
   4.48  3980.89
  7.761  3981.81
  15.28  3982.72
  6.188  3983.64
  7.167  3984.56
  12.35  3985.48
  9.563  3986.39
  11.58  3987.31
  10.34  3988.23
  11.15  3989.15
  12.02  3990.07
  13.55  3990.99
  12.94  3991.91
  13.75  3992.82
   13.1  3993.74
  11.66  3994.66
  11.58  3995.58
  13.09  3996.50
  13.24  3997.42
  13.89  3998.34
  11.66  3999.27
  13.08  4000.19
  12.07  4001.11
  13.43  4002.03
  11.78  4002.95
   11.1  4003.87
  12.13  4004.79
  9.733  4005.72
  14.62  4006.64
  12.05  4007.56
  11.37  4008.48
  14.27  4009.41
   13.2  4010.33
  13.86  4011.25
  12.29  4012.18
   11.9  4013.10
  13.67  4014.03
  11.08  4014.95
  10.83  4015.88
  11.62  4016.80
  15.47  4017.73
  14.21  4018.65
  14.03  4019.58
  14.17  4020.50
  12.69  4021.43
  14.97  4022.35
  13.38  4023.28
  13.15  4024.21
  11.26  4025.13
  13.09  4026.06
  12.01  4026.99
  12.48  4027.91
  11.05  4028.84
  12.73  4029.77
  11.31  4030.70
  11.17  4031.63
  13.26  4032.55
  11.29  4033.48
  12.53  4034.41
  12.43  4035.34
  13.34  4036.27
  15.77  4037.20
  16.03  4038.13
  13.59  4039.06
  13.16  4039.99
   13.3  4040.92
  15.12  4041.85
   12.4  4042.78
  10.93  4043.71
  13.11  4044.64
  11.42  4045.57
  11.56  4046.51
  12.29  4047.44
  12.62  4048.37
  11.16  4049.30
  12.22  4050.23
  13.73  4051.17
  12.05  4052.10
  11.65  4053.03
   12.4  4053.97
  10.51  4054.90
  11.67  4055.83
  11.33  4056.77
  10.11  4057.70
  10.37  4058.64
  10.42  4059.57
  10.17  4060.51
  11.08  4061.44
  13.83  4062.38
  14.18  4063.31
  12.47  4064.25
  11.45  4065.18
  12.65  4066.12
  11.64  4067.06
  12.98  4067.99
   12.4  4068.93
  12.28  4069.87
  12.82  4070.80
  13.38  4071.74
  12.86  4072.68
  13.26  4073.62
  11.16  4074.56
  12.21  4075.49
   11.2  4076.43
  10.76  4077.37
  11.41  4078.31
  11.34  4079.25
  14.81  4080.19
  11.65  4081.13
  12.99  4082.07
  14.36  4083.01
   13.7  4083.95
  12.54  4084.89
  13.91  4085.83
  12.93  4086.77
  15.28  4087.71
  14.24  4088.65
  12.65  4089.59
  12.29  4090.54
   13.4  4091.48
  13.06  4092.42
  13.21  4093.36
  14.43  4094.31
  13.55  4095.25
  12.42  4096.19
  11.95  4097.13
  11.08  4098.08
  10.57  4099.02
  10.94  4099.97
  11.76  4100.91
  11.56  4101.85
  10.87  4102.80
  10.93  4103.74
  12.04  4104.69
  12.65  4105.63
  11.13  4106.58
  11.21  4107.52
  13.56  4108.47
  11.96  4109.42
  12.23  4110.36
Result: 1.89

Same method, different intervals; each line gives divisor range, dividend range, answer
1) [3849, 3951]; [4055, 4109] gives 1.88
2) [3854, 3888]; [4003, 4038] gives 2.16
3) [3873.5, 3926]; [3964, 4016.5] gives 1.31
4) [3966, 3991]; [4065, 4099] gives 1.57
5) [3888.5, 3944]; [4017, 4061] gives 1.75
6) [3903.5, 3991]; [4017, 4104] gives 1.70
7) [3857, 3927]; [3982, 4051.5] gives 1.73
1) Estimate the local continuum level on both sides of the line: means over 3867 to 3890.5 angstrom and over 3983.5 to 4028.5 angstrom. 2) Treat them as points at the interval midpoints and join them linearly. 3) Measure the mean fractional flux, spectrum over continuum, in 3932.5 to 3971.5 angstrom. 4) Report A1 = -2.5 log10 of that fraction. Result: 0.39 mag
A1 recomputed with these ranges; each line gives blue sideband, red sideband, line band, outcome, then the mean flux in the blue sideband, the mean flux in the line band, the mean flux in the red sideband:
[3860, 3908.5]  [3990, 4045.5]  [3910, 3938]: 0.27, 7.37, 6.91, 12.8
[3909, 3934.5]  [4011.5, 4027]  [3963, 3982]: 0.42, 7.42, 7.04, 13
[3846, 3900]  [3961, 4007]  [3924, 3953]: 0.37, 6.86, 6.12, 9.69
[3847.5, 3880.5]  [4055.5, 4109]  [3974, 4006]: -0.12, 6.43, 11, 12.3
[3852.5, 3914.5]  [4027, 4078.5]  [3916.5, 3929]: 0.12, 7.46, 7.66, 12.3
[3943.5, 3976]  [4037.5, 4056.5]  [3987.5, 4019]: -0.25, 7.42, 12.5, 12.6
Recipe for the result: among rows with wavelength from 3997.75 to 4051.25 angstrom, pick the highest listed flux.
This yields 16.03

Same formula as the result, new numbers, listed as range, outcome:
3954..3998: 15.28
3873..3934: 11.43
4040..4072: 15.12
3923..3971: 10.1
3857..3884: 8.914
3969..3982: 13.99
